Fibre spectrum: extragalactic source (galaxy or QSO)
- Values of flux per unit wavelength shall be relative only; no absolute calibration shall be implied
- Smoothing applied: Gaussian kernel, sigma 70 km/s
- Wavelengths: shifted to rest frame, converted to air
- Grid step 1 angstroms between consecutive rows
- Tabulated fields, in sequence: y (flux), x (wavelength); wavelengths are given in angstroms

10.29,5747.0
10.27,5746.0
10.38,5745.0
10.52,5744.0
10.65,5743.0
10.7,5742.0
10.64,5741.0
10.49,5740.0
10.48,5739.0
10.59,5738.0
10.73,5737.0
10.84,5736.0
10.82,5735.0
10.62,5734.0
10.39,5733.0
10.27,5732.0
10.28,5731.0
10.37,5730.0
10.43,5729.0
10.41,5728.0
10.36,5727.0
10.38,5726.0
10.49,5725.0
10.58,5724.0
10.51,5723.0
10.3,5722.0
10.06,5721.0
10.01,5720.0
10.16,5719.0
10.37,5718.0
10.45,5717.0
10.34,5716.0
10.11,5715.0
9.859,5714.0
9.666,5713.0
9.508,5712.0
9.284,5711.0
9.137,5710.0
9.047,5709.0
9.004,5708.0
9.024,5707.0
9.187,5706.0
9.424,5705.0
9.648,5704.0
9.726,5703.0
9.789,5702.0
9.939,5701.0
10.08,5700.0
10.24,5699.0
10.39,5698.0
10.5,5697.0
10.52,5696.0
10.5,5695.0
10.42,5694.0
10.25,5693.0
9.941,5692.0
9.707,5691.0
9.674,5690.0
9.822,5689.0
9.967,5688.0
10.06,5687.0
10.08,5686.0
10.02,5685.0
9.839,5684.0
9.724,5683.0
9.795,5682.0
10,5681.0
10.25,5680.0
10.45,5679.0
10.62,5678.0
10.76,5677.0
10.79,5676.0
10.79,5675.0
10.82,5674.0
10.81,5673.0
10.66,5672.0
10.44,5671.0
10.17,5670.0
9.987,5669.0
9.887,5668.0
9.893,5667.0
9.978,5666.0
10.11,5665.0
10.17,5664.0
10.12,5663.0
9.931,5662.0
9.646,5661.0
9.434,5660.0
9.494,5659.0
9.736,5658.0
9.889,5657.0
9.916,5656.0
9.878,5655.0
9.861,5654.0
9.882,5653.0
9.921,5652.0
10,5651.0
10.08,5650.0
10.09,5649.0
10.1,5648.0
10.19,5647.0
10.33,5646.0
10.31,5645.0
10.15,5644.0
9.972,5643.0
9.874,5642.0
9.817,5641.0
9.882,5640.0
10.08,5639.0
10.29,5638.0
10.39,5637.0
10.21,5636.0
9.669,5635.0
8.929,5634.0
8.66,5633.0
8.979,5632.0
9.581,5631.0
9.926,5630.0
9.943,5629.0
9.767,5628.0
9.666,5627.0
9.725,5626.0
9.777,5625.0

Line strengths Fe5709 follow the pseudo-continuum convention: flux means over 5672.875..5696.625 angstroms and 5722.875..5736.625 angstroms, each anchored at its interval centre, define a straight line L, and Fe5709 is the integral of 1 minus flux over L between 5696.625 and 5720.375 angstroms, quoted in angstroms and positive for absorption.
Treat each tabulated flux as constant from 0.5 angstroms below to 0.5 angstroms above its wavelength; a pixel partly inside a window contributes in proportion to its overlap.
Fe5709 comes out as 1.3 angstroms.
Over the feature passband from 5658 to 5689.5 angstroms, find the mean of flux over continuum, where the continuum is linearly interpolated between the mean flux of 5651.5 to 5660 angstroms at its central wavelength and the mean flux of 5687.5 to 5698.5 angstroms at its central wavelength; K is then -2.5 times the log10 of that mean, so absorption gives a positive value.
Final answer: -0.02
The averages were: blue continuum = 9.8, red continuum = 10.2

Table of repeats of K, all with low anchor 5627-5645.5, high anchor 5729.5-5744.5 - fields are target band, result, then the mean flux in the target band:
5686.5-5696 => 0.02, 10.1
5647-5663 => 0.01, 9.88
